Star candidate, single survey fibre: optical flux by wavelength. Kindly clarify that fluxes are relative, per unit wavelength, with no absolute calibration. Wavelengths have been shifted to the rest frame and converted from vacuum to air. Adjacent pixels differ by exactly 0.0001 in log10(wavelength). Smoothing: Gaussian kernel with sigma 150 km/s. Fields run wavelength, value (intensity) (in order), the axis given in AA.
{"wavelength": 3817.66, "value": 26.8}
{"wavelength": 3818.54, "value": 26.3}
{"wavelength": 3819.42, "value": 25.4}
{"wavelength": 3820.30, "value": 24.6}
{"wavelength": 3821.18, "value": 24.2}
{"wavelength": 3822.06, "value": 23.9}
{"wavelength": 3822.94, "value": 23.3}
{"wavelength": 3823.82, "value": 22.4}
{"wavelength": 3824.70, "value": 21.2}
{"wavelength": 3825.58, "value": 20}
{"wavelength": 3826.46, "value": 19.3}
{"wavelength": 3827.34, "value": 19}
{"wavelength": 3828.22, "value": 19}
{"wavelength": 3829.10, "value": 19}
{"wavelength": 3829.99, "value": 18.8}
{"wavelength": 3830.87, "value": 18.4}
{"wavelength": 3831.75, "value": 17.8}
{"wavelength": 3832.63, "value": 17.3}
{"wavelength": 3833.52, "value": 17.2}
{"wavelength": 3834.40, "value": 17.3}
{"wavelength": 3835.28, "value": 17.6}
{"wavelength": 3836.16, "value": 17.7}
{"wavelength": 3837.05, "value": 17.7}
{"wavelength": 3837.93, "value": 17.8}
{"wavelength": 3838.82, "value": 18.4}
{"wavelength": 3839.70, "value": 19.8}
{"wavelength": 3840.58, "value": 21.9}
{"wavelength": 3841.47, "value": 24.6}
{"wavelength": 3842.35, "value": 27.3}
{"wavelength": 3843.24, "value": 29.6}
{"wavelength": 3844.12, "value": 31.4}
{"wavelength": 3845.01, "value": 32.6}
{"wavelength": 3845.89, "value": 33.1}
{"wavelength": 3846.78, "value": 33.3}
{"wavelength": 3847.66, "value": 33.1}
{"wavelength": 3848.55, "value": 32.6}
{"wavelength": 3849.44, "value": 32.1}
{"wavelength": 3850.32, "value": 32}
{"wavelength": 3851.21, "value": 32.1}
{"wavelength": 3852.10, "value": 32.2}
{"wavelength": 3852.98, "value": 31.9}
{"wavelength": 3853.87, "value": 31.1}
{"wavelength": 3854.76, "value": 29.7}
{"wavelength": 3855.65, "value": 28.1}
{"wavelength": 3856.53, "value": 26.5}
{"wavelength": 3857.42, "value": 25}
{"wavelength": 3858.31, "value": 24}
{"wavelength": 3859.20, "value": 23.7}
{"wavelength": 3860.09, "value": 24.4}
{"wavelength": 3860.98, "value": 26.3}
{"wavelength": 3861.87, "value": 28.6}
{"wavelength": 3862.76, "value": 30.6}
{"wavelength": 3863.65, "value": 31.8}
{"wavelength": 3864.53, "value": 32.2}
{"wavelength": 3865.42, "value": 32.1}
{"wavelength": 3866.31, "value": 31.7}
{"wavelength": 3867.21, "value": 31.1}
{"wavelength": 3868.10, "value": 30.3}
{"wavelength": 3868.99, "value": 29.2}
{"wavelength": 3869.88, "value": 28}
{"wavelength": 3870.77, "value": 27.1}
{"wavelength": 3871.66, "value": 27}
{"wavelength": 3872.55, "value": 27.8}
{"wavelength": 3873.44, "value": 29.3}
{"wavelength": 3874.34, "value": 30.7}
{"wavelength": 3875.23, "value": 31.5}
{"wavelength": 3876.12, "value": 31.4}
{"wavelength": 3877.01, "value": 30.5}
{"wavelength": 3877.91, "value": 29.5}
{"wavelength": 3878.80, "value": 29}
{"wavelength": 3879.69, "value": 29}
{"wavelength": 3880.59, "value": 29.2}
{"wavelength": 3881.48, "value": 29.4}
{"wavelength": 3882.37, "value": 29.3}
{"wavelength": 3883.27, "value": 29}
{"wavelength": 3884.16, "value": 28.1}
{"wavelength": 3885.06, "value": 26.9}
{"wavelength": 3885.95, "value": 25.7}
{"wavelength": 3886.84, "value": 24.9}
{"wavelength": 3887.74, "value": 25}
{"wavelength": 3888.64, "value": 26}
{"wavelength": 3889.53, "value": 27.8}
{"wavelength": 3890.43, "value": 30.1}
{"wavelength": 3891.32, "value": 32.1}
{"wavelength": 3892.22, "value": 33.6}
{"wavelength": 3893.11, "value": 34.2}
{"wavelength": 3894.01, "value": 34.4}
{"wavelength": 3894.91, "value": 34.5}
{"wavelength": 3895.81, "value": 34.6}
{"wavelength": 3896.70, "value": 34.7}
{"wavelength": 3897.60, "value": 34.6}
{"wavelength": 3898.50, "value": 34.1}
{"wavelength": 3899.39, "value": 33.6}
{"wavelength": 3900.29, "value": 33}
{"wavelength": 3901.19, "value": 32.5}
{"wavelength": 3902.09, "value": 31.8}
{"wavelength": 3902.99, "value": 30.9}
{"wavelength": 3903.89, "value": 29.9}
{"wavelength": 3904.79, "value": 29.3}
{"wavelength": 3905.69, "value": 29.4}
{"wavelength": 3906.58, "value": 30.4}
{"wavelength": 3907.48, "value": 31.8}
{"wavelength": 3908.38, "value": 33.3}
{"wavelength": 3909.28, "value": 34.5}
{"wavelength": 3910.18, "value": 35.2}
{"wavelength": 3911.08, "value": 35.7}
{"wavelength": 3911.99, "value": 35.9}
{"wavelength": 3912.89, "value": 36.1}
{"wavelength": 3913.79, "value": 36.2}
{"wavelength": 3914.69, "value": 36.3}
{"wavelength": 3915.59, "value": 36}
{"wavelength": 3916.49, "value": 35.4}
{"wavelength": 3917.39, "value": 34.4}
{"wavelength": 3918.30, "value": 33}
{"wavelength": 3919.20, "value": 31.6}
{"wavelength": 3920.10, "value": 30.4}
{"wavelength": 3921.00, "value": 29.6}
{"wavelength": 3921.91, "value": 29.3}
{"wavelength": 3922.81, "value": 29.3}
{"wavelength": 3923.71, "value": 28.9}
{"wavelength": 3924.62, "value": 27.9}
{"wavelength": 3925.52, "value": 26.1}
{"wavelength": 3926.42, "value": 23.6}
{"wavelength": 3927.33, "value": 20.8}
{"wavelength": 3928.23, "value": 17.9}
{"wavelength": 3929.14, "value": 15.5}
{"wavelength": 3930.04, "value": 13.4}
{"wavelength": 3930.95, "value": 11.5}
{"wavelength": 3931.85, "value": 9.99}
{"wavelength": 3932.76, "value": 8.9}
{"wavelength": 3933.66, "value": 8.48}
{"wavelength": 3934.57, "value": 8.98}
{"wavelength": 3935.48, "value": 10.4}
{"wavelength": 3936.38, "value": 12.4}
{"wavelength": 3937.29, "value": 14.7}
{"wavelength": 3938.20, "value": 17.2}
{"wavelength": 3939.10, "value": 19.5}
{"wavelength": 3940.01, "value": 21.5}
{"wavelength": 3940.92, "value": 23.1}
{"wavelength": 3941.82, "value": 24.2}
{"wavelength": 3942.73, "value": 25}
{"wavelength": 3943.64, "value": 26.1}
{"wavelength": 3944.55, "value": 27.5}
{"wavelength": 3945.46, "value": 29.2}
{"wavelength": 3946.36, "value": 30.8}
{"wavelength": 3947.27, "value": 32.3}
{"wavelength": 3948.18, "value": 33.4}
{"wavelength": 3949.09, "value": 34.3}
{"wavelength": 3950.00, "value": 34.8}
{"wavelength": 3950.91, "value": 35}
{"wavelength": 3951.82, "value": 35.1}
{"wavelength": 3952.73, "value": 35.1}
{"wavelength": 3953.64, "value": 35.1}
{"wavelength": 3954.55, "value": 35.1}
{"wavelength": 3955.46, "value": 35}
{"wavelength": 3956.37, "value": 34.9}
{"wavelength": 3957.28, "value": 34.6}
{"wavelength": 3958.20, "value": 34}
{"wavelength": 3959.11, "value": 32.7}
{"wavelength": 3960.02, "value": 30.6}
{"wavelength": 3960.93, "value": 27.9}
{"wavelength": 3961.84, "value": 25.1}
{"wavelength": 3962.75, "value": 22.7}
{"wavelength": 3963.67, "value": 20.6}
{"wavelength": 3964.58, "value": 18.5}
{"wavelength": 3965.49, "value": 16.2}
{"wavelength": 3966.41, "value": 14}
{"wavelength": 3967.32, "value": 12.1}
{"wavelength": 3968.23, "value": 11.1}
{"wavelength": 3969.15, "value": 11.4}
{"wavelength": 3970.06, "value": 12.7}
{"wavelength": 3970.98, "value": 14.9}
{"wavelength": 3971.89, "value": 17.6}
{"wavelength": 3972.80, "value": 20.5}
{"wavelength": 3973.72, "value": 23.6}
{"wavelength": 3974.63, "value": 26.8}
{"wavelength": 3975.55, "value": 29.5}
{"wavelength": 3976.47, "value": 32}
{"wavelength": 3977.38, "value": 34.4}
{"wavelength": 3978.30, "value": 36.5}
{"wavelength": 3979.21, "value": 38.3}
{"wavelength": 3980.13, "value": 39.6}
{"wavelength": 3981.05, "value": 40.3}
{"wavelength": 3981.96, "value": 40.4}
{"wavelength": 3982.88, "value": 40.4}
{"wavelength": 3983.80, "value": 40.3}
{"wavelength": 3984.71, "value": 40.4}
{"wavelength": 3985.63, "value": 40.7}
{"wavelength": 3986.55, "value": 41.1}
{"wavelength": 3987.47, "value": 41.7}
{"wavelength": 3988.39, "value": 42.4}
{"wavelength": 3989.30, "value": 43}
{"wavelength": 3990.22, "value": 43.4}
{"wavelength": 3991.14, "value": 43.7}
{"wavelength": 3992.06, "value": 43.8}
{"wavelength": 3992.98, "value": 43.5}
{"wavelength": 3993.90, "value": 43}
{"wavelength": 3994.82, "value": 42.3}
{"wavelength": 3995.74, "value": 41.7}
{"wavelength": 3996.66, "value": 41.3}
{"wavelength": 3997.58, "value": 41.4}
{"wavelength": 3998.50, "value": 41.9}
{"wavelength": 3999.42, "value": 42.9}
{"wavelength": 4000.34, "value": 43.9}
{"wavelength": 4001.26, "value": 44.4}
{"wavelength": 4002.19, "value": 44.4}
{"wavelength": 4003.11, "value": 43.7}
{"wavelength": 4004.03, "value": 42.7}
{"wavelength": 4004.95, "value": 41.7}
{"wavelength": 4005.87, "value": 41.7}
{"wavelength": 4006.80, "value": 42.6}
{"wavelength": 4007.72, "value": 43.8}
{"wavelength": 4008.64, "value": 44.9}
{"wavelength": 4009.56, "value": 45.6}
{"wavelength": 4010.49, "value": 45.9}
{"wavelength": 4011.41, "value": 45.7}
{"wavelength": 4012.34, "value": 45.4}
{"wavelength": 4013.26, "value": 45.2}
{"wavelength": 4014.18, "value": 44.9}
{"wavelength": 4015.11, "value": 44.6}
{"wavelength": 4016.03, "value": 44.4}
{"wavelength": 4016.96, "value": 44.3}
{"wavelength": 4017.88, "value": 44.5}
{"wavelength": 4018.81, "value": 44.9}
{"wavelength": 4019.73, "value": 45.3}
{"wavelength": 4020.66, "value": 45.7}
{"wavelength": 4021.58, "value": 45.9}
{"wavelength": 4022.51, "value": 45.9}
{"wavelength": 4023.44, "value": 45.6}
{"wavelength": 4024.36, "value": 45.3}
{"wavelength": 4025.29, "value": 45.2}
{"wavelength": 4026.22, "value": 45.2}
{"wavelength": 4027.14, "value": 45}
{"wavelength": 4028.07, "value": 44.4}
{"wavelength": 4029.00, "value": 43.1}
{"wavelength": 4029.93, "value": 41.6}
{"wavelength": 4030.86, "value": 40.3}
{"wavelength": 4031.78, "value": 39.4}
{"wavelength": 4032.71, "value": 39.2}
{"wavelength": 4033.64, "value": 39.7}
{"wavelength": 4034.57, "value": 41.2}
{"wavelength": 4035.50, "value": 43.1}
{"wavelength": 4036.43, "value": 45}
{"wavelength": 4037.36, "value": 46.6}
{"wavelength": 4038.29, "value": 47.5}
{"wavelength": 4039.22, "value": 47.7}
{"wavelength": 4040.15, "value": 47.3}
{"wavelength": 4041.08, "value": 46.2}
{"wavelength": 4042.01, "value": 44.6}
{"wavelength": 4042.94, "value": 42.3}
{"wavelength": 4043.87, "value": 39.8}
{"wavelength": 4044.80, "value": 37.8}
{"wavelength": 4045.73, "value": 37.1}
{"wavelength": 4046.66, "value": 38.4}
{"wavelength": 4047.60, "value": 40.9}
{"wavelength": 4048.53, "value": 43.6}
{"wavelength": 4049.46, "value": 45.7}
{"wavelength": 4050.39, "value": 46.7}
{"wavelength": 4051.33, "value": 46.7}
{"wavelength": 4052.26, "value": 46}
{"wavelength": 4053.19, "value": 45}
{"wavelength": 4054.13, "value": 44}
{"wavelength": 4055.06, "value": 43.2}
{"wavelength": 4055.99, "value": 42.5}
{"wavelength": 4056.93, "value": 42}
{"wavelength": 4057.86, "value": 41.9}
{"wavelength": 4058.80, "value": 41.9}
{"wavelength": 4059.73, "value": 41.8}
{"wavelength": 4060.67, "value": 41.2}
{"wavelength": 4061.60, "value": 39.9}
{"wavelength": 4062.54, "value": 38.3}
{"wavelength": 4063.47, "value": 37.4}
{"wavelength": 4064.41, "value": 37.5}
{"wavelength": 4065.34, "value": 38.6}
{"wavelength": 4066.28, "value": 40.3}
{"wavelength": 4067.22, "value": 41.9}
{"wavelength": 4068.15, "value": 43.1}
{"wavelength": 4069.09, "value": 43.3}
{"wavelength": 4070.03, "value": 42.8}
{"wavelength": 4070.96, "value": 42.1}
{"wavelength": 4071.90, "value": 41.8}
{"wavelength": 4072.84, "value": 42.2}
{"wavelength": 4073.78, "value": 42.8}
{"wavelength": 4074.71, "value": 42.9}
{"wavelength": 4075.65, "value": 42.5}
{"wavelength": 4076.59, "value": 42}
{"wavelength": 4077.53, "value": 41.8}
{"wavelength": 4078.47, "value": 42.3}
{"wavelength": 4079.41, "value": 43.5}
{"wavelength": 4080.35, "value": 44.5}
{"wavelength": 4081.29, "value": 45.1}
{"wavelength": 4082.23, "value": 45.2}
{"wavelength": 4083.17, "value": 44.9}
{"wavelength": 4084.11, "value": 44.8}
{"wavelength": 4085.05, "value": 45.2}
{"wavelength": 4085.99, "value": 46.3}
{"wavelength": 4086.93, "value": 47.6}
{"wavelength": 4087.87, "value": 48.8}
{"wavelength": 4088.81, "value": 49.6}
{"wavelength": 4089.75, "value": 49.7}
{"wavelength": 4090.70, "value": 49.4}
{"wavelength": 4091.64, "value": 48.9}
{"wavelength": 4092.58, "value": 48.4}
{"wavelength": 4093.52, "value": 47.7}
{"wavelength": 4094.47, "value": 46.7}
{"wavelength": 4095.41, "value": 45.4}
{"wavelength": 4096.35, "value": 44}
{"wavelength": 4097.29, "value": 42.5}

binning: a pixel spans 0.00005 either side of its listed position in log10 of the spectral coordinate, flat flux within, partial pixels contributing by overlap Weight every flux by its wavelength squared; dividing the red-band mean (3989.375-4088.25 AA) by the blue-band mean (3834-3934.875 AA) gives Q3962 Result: 1.7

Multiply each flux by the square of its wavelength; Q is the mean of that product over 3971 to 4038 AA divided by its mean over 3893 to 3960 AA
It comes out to 1.5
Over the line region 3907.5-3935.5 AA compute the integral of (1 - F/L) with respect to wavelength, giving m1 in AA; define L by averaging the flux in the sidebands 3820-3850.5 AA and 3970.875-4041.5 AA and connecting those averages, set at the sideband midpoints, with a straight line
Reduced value 5.1 AA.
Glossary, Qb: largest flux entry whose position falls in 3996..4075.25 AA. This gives 47.7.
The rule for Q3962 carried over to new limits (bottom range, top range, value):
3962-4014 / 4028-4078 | 1.22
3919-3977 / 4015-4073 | 1.89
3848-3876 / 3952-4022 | 1.32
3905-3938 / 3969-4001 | 1.47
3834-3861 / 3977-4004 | 1.68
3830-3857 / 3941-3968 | 1.17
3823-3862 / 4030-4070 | 1.91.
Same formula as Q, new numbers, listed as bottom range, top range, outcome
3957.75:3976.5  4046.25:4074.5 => 2.06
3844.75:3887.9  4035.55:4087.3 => 1.61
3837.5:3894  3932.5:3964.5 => 0.95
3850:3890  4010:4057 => 1.66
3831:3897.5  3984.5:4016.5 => 1.65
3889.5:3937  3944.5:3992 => 1.14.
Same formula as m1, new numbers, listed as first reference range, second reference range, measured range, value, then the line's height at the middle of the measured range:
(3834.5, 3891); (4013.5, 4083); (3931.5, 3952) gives 7.1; 34.4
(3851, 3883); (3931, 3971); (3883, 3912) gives -4.6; 27.1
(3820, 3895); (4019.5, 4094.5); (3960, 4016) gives 3.6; 37.8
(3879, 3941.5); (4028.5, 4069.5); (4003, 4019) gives -2.5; 38.2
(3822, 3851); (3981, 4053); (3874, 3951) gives 8.3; 31.7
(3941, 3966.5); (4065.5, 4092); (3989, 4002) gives -3.2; 34.4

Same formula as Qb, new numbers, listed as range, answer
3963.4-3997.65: 43.8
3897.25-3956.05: 36.3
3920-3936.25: 30.4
